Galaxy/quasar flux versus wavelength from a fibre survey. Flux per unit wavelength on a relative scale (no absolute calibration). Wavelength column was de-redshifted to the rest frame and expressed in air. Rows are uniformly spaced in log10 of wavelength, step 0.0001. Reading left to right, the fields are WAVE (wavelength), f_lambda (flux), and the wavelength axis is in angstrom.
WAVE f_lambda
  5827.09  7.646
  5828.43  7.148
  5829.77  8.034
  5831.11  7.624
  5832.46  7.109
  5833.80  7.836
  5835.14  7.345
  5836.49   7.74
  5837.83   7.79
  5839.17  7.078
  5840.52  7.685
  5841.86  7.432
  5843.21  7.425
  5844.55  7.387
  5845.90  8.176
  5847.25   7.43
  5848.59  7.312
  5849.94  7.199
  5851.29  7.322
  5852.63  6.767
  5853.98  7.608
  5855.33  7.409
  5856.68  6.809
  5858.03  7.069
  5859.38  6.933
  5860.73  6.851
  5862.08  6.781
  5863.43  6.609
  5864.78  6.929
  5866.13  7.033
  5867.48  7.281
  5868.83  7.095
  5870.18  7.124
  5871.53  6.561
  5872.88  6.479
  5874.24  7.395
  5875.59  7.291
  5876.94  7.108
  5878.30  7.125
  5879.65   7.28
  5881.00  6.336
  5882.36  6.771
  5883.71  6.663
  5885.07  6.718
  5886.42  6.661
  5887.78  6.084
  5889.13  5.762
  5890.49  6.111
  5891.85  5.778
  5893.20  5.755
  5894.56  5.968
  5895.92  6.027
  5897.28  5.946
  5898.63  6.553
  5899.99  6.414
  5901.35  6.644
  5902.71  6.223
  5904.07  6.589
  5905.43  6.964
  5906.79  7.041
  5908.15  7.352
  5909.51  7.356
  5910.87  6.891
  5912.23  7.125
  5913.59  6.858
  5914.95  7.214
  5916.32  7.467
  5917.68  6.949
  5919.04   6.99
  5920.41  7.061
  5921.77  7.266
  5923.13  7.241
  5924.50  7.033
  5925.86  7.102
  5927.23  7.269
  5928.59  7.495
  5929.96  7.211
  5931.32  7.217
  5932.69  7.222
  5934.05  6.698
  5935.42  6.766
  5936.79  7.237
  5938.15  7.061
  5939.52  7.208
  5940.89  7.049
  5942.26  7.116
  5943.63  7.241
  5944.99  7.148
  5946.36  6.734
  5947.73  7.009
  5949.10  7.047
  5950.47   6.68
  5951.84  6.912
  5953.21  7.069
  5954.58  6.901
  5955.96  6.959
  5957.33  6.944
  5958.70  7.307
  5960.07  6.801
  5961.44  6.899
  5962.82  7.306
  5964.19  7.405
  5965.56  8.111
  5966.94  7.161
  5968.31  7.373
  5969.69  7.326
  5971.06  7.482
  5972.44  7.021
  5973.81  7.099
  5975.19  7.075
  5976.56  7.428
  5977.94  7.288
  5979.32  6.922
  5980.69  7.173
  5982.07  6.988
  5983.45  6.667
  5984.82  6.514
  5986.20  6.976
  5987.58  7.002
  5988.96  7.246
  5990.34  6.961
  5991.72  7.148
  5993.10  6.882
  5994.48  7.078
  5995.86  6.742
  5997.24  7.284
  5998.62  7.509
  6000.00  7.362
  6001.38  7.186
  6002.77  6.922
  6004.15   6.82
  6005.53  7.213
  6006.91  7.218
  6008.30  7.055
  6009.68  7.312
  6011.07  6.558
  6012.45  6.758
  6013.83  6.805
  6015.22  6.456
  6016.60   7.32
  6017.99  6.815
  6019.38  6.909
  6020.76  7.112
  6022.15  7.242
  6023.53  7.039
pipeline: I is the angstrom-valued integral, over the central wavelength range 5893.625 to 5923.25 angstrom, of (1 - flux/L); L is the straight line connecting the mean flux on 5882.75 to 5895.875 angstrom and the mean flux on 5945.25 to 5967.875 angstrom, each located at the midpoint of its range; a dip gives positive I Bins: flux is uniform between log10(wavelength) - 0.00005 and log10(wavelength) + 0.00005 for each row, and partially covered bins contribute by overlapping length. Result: -1.71 angstrom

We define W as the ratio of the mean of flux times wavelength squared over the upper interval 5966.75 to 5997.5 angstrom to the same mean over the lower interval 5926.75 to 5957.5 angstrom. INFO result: 1.02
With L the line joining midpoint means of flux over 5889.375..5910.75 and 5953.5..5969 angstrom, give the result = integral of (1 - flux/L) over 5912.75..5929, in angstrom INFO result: -1.1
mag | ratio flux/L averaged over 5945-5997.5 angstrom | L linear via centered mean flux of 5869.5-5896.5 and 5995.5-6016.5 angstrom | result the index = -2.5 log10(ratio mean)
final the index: -0.03 mag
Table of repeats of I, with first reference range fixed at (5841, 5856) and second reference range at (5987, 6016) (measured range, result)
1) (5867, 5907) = 4.0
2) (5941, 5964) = 0.4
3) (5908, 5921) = 0.2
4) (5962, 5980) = -0.5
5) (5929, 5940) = 0.2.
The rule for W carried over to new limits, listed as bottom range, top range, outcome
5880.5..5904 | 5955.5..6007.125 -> 1.17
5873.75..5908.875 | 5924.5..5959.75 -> 1.10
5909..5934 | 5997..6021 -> 1.01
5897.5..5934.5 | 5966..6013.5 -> 1.04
